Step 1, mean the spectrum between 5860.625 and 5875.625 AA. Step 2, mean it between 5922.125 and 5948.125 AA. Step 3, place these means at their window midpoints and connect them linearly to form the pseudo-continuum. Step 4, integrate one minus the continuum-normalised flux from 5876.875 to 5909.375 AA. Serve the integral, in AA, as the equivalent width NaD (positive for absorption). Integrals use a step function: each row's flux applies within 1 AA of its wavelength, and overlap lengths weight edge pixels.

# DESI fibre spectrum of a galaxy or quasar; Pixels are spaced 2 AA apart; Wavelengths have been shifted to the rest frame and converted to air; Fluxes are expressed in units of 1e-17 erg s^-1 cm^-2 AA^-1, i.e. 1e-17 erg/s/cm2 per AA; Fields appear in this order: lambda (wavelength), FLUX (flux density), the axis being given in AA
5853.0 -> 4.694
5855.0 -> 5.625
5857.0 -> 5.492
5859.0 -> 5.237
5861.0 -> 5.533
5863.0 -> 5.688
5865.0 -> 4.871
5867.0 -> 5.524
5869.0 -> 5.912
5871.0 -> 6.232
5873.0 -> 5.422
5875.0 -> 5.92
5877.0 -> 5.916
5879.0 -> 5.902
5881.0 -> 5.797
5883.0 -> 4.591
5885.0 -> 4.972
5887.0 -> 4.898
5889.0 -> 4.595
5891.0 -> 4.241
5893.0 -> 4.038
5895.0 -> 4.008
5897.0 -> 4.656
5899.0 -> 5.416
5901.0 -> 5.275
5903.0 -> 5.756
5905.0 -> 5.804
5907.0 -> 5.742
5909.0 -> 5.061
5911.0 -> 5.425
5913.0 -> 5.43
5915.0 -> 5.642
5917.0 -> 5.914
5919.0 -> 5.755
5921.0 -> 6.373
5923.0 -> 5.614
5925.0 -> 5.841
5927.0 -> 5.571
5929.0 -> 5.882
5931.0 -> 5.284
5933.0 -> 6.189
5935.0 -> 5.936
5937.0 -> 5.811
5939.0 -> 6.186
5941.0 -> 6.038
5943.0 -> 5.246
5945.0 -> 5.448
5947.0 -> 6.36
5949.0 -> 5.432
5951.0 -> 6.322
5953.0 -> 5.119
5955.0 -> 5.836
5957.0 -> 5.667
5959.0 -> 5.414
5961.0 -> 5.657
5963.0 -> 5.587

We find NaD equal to 3.5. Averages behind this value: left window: 5.64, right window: 5.8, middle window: 5.08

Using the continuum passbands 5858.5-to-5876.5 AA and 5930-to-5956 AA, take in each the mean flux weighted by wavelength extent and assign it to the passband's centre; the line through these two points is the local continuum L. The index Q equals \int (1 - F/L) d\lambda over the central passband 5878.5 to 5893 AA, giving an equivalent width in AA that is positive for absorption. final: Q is 1.9 AA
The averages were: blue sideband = 5.61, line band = 4.9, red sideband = 5.79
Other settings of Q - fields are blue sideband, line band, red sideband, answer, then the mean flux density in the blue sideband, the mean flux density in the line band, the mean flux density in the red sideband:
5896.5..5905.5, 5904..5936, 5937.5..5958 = -1.0 AA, 5.4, 5.72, 5.77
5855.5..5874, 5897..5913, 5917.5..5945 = 0.8 AA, 5.55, 5.44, 5.81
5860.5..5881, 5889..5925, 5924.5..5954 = 2.8 AA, 5.7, 5.3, 5.78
